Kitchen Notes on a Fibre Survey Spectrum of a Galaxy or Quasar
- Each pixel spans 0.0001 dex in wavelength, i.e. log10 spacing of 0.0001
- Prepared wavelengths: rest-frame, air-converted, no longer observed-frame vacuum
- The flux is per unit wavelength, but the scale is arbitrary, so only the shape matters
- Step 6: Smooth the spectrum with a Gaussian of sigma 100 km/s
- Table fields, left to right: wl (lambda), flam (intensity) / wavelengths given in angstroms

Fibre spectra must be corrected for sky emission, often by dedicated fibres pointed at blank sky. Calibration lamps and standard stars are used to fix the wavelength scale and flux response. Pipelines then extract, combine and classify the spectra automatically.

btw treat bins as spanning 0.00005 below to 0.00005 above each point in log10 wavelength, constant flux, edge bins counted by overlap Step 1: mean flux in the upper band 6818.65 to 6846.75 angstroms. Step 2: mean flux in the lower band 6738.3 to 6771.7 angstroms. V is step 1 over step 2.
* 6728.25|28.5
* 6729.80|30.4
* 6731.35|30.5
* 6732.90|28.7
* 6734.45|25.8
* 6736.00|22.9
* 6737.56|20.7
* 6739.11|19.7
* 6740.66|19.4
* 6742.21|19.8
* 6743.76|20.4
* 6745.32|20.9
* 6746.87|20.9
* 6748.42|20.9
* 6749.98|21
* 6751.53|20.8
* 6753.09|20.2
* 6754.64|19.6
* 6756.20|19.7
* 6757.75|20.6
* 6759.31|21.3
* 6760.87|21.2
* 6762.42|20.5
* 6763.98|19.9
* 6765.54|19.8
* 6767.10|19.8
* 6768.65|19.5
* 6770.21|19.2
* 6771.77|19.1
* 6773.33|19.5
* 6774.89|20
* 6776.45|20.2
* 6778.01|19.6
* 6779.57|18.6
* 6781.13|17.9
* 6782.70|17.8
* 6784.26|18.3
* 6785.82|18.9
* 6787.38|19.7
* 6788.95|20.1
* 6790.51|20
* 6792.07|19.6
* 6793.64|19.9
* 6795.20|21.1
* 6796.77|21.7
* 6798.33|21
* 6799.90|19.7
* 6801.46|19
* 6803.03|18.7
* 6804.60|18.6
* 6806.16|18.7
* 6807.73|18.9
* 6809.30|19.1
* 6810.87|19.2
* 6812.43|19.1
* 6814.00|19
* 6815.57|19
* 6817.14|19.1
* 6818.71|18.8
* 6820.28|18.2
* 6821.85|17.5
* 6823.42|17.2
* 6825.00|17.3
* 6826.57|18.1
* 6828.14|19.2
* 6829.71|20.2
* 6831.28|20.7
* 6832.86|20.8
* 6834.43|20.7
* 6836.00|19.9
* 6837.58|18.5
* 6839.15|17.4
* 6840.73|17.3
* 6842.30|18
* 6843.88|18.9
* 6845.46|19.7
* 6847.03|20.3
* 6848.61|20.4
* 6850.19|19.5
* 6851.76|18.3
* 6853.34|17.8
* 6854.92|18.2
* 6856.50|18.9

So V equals 0.93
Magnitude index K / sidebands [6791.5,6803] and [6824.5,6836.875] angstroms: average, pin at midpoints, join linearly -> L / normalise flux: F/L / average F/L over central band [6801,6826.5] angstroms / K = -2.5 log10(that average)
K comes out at 0.08 mag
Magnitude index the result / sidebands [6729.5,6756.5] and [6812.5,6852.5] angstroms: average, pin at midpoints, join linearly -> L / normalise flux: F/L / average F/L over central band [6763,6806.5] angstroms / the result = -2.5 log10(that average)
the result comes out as 0.06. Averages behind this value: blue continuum 22.2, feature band 19.5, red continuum 19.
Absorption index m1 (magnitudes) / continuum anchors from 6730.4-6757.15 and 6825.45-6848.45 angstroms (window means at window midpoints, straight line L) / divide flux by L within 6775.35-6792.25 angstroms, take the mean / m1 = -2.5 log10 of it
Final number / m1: 0.09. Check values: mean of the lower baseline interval 21.9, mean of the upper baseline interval 19.3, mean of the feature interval 19.2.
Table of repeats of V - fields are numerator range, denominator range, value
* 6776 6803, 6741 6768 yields 0.96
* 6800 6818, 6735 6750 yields 0.92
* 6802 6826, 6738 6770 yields 0.91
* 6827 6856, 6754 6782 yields 0.97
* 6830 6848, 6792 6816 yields 0.99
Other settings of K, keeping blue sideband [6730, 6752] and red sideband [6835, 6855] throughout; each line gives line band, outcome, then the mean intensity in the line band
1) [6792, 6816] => 0.04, 19.5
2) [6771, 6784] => 0.12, 19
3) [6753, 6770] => 0.09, 20.2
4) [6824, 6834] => 0.00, 19.4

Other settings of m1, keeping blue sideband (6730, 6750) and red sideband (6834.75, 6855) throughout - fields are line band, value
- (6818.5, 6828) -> 0.102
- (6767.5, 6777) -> 0.102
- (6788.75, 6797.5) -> 0.018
